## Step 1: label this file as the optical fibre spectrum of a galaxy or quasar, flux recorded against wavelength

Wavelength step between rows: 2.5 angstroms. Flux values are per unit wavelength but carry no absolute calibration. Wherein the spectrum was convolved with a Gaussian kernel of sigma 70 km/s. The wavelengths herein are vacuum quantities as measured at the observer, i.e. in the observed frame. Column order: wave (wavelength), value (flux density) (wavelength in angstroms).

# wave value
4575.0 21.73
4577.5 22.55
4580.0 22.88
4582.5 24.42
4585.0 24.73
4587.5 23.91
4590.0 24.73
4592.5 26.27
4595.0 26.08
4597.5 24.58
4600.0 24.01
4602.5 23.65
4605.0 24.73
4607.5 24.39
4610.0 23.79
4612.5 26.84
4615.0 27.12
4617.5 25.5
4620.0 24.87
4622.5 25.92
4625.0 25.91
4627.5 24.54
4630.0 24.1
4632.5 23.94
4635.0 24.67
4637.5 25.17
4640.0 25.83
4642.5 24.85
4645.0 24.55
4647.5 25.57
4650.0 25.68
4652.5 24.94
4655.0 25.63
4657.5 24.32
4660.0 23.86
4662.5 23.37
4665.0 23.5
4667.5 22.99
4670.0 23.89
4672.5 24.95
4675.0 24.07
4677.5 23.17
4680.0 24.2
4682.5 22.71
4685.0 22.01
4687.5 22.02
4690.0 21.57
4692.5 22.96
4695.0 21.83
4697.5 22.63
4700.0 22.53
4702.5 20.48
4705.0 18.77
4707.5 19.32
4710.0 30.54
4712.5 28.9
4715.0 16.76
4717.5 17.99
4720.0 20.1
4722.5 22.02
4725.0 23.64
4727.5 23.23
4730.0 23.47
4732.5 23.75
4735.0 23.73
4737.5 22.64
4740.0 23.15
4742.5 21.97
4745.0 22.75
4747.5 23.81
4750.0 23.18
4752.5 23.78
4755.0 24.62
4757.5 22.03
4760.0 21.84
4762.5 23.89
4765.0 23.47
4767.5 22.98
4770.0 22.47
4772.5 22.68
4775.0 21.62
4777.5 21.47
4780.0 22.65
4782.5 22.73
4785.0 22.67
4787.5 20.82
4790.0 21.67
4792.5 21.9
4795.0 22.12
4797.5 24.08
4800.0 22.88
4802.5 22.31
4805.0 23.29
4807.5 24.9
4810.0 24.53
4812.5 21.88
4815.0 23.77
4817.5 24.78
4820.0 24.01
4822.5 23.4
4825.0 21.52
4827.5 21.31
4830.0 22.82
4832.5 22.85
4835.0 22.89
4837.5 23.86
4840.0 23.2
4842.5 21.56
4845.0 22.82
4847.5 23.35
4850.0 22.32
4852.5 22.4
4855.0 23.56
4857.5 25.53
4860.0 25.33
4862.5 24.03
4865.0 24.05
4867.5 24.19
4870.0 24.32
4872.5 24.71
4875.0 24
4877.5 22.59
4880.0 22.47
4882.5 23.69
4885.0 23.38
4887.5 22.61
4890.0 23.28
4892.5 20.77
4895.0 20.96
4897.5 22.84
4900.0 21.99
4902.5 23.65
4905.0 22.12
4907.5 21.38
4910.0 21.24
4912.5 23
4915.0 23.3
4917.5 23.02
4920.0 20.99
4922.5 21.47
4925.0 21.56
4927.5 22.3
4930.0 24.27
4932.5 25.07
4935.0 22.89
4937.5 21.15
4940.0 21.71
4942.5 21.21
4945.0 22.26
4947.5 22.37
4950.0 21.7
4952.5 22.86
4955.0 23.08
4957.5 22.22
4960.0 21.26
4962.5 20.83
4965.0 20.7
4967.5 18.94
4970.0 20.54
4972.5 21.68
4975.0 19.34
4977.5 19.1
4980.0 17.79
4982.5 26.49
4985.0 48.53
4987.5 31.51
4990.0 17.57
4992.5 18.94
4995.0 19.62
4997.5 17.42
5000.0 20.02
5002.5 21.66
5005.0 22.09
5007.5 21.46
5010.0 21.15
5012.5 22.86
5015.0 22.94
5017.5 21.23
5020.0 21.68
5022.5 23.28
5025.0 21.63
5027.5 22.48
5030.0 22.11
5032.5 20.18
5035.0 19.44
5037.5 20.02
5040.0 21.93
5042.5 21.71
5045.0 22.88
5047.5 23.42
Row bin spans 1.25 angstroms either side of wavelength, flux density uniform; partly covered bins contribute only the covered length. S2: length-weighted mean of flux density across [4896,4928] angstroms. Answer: 22.2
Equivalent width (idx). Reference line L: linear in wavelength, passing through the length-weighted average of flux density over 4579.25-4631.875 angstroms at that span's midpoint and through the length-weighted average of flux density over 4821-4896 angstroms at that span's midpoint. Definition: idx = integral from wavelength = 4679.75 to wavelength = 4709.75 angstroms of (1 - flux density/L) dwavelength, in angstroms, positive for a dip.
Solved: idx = 2.87 angstroms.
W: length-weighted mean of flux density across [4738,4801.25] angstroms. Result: 22.7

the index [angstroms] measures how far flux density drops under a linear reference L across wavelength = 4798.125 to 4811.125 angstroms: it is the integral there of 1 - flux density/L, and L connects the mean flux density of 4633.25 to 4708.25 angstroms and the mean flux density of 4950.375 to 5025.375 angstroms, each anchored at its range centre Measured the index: -0.4 angstroms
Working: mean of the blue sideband 23.4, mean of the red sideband 22.3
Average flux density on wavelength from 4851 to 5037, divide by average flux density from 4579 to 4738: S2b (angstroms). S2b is 0.9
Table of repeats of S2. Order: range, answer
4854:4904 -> 23.4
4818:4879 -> 23.4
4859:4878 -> 24.2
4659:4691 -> 23.3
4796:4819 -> 23.6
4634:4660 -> 25.1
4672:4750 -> 22.6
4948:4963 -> 22.1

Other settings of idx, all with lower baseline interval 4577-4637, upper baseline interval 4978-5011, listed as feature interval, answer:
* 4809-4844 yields 1.38 angstroms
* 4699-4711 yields 1.11 angstroms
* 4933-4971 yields 2.96 angstroms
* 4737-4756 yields 0.80 angstroms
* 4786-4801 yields 1.15 angstroms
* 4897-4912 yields 0.92 angstroms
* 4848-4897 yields 0.86 angstroms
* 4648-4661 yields -0.18 angstroms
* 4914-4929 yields 0.94 angstroms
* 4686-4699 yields 1.20 angstroms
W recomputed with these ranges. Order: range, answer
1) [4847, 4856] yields 22.9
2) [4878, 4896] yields 22.5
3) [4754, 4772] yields 23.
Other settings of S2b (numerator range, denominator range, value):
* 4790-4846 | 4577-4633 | 0.93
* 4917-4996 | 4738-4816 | 0.99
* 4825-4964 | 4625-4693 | 0.94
